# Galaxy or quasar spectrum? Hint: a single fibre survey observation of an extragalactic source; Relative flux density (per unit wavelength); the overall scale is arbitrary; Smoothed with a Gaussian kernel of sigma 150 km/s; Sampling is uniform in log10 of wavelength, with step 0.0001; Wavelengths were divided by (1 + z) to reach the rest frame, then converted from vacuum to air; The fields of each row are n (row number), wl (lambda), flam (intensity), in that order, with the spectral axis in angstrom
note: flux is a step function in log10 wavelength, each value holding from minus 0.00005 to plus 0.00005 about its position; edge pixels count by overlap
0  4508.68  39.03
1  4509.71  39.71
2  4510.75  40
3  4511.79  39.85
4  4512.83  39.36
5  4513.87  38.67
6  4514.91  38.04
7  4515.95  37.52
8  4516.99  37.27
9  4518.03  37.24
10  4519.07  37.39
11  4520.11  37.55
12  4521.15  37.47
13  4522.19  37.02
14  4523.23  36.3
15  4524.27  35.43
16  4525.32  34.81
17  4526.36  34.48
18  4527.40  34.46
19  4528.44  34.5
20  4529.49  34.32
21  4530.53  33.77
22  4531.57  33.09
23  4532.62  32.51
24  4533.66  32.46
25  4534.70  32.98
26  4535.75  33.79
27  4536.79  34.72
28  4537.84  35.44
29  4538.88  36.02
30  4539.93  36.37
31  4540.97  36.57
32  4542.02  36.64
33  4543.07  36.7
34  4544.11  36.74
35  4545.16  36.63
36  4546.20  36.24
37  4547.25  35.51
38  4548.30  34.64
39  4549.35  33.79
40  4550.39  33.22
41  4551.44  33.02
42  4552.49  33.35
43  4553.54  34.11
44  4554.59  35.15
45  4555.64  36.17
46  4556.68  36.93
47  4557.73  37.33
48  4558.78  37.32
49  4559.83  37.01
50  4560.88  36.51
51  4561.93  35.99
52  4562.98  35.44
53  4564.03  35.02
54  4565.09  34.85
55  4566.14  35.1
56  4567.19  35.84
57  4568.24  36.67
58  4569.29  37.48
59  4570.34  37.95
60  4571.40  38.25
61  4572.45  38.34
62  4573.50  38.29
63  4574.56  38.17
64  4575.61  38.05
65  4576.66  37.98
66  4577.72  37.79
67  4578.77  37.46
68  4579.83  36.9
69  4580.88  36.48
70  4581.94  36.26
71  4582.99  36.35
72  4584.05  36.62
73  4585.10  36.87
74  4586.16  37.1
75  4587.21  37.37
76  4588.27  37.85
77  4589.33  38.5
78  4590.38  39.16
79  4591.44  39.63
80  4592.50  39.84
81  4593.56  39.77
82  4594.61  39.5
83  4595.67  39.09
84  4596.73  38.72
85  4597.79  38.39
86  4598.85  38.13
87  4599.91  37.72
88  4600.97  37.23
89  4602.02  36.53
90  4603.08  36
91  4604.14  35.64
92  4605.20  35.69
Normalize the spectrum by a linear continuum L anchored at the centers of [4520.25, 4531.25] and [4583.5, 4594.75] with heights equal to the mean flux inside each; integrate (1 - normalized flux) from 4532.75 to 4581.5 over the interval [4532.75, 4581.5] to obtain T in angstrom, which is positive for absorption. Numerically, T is 1.1 angstrom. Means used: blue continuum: 35.3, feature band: 36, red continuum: 38.4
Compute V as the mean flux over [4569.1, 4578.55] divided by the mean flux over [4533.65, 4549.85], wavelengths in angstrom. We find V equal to 1.07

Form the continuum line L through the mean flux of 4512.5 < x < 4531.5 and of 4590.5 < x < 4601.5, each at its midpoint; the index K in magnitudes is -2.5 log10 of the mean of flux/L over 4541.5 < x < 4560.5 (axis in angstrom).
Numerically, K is 0.05 mag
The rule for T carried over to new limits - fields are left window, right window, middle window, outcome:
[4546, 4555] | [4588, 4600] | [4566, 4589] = -0.10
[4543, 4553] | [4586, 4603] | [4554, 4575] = -0.30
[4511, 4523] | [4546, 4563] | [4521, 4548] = 1.16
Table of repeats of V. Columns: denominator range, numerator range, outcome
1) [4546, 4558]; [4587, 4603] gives 1.10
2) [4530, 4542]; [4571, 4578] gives 1.11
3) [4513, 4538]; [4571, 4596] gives 1.07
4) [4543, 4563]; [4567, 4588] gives 1.05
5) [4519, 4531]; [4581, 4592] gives 1.06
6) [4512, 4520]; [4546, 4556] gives 0.91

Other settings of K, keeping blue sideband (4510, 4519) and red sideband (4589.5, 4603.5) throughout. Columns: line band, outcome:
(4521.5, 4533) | 0.113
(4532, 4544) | 0.103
